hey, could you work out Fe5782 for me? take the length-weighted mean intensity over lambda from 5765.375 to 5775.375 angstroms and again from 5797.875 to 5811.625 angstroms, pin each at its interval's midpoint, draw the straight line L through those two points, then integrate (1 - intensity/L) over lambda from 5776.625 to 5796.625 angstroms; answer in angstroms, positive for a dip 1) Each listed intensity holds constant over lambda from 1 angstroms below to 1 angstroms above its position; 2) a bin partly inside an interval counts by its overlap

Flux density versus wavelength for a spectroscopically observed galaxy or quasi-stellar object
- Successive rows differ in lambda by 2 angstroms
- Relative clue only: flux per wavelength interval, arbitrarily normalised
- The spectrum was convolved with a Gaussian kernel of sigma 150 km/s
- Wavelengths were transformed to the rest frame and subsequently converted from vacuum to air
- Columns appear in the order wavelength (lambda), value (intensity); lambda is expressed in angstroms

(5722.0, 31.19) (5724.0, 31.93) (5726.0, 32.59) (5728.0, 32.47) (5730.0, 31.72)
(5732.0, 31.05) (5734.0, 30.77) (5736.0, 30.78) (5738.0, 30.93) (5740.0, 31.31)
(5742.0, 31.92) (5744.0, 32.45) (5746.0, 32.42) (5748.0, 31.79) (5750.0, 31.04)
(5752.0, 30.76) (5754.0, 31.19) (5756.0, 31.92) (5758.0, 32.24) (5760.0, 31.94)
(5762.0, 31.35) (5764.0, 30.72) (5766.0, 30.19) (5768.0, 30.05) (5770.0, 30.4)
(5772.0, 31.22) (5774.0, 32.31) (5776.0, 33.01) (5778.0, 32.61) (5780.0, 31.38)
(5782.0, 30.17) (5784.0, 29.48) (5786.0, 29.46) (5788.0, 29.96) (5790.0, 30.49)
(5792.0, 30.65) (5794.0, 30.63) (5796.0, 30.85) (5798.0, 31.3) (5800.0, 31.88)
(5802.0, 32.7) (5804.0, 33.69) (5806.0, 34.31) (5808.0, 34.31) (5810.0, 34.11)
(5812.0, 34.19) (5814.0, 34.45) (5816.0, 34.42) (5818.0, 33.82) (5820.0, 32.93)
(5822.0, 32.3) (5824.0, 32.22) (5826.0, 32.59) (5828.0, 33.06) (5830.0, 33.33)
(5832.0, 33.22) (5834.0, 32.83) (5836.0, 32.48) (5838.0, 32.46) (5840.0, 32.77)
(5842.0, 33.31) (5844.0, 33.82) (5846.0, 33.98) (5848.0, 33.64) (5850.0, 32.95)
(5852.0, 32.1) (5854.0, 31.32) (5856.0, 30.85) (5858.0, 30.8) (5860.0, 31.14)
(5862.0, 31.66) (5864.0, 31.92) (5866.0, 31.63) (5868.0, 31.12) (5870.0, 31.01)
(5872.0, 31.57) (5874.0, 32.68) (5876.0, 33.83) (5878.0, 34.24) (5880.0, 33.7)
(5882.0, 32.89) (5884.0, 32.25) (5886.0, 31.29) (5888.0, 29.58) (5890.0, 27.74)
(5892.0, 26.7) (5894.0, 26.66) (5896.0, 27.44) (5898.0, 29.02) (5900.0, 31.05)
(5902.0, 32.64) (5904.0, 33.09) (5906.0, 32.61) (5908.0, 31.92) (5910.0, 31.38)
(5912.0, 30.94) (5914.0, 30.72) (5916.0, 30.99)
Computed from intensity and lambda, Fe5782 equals 0.9 angstroms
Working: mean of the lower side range 30.9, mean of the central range 30.6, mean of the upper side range 33.4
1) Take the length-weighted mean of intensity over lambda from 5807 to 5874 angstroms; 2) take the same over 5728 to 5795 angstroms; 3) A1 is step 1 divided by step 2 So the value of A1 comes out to 1.0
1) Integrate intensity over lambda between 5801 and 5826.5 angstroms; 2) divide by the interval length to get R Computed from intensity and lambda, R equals 33.6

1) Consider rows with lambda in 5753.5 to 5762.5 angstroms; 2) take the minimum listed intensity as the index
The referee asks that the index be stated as 31.19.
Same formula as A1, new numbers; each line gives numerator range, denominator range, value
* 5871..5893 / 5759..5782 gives 1.01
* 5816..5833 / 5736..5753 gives 1.05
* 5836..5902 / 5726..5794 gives 1.01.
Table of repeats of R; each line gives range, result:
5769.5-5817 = 32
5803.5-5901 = 32.1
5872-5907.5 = 31.1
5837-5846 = 33.2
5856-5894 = 31.3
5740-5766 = 31.6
